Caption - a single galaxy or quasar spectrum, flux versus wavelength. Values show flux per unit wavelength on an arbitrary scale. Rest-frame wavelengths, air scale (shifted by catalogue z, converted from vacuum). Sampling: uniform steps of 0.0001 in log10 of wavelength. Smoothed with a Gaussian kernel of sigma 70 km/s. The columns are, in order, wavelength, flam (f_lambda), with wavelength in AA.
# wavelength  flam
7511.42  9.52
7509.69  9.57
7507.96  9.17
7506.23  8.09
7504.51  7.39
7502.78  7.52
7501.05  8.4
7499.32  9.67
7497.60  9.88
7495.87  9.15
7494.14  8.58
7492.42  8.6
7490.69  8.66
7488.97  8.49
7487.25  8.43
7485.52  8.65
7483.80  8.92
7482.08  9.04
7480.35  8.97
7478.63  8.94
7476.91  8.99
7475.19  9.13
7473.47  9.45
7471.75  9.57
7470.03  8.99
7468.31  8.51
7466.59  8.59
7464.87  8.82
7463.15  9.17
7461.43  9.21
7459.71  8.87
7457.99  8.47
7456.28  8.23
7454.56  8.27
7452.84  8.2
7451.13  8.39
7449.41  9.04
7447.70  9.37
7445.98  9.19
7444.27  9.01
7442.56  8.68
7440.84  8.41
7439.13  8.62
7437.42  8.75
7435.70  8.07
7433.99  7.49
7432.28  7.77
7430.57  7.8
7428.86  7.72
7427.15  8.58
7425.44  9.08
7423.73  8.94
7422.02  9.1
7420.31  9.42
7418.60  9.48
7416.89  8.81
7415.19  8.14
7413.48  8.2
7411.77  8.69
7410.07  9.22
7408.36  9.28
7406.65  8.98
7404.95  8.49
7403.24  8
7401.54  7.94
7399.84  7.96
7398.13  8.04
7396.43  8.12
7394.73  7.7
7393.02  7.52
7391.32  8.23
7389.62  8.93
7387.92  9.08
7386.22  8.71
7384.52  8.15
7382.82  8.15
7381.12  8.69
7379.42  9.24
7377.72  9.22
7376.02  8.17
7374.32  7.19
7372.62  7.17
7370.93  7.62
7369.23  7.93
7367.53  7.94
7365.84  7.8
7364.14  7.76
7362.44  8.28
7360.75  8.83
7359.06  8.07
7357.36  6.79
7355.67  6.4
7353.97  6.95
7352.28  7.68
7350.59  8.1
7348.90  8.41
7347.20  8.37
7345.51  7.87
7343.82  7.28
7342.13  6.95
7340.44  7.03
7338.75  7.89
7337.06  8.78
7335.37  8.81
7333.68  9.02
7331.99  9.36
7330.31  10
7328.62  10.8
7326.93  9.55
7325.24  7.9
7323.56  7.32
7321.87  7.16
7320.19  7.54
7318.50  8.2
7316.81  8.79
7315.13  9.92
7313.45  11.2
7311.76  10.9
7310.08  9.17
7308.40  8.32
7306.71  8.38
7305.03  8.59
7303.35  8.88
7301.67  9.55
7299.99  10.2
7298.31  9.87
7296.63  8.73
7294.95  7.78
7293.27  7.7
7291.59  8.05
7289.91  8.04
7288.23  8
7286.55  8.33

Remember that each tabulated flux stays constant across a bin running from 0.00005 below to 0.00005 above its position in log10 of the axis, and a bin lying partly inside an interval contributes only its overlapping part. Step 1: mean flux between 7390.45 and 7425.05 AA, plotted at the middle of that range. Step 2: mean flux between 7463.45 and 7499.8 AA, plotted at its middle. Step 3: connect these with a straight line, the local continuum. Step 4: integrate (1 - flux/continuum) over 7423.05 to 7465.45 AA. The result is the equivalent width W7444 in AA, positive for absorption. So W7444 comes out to 0.8 AA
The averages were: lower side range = 8.52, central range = 8.56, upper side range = 8.95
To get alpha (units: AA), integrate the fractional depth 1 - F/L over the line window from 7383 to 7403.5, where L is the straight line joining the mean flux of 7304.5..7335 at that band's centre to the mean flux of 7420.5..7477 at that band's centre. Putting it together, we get 1.4 AA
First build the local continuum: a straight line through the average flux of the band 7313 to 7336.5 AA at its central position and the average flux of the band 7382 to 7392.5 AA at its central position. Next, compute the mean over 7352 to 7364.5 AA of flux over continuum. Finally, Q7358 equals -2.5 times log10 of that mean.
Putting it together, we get 0.15 mag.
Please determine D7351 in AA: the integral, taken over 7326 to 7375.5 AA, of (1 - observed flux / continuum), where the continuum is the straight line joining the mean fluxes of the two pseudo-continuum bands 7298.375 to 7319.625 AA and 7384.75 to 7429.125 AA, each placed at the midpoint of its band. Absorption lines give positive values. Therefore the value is 5.1 AA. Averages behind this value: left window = 9.34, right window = 8.56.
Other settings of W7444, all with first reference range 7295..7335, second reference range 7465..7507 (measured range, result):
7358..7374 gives 1.9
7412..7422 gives 0.1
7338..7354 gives 2.4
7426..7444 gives 1.3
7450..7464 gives 0.3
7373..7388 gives 0.9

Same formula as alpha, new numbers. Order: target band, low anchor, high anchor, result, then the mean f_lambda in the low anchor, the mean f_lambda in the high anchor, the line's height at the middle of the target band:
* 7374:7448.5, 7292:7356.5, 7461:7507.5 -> 1.5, 8.56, 8.81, 8.69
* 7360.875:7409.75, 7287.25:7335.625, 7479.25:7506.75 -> 3.1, 8.89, 8.66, 8.8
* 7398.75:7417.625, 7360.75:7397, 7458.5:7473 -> -0.1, 8.19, 8.96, 8.45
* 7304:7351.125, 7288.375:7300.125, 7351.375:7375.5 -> -3.3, 8.49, 7.61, 8.07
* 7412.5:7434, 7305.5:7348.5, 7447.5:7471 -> 0.4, 8.66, 8.71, 8.69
